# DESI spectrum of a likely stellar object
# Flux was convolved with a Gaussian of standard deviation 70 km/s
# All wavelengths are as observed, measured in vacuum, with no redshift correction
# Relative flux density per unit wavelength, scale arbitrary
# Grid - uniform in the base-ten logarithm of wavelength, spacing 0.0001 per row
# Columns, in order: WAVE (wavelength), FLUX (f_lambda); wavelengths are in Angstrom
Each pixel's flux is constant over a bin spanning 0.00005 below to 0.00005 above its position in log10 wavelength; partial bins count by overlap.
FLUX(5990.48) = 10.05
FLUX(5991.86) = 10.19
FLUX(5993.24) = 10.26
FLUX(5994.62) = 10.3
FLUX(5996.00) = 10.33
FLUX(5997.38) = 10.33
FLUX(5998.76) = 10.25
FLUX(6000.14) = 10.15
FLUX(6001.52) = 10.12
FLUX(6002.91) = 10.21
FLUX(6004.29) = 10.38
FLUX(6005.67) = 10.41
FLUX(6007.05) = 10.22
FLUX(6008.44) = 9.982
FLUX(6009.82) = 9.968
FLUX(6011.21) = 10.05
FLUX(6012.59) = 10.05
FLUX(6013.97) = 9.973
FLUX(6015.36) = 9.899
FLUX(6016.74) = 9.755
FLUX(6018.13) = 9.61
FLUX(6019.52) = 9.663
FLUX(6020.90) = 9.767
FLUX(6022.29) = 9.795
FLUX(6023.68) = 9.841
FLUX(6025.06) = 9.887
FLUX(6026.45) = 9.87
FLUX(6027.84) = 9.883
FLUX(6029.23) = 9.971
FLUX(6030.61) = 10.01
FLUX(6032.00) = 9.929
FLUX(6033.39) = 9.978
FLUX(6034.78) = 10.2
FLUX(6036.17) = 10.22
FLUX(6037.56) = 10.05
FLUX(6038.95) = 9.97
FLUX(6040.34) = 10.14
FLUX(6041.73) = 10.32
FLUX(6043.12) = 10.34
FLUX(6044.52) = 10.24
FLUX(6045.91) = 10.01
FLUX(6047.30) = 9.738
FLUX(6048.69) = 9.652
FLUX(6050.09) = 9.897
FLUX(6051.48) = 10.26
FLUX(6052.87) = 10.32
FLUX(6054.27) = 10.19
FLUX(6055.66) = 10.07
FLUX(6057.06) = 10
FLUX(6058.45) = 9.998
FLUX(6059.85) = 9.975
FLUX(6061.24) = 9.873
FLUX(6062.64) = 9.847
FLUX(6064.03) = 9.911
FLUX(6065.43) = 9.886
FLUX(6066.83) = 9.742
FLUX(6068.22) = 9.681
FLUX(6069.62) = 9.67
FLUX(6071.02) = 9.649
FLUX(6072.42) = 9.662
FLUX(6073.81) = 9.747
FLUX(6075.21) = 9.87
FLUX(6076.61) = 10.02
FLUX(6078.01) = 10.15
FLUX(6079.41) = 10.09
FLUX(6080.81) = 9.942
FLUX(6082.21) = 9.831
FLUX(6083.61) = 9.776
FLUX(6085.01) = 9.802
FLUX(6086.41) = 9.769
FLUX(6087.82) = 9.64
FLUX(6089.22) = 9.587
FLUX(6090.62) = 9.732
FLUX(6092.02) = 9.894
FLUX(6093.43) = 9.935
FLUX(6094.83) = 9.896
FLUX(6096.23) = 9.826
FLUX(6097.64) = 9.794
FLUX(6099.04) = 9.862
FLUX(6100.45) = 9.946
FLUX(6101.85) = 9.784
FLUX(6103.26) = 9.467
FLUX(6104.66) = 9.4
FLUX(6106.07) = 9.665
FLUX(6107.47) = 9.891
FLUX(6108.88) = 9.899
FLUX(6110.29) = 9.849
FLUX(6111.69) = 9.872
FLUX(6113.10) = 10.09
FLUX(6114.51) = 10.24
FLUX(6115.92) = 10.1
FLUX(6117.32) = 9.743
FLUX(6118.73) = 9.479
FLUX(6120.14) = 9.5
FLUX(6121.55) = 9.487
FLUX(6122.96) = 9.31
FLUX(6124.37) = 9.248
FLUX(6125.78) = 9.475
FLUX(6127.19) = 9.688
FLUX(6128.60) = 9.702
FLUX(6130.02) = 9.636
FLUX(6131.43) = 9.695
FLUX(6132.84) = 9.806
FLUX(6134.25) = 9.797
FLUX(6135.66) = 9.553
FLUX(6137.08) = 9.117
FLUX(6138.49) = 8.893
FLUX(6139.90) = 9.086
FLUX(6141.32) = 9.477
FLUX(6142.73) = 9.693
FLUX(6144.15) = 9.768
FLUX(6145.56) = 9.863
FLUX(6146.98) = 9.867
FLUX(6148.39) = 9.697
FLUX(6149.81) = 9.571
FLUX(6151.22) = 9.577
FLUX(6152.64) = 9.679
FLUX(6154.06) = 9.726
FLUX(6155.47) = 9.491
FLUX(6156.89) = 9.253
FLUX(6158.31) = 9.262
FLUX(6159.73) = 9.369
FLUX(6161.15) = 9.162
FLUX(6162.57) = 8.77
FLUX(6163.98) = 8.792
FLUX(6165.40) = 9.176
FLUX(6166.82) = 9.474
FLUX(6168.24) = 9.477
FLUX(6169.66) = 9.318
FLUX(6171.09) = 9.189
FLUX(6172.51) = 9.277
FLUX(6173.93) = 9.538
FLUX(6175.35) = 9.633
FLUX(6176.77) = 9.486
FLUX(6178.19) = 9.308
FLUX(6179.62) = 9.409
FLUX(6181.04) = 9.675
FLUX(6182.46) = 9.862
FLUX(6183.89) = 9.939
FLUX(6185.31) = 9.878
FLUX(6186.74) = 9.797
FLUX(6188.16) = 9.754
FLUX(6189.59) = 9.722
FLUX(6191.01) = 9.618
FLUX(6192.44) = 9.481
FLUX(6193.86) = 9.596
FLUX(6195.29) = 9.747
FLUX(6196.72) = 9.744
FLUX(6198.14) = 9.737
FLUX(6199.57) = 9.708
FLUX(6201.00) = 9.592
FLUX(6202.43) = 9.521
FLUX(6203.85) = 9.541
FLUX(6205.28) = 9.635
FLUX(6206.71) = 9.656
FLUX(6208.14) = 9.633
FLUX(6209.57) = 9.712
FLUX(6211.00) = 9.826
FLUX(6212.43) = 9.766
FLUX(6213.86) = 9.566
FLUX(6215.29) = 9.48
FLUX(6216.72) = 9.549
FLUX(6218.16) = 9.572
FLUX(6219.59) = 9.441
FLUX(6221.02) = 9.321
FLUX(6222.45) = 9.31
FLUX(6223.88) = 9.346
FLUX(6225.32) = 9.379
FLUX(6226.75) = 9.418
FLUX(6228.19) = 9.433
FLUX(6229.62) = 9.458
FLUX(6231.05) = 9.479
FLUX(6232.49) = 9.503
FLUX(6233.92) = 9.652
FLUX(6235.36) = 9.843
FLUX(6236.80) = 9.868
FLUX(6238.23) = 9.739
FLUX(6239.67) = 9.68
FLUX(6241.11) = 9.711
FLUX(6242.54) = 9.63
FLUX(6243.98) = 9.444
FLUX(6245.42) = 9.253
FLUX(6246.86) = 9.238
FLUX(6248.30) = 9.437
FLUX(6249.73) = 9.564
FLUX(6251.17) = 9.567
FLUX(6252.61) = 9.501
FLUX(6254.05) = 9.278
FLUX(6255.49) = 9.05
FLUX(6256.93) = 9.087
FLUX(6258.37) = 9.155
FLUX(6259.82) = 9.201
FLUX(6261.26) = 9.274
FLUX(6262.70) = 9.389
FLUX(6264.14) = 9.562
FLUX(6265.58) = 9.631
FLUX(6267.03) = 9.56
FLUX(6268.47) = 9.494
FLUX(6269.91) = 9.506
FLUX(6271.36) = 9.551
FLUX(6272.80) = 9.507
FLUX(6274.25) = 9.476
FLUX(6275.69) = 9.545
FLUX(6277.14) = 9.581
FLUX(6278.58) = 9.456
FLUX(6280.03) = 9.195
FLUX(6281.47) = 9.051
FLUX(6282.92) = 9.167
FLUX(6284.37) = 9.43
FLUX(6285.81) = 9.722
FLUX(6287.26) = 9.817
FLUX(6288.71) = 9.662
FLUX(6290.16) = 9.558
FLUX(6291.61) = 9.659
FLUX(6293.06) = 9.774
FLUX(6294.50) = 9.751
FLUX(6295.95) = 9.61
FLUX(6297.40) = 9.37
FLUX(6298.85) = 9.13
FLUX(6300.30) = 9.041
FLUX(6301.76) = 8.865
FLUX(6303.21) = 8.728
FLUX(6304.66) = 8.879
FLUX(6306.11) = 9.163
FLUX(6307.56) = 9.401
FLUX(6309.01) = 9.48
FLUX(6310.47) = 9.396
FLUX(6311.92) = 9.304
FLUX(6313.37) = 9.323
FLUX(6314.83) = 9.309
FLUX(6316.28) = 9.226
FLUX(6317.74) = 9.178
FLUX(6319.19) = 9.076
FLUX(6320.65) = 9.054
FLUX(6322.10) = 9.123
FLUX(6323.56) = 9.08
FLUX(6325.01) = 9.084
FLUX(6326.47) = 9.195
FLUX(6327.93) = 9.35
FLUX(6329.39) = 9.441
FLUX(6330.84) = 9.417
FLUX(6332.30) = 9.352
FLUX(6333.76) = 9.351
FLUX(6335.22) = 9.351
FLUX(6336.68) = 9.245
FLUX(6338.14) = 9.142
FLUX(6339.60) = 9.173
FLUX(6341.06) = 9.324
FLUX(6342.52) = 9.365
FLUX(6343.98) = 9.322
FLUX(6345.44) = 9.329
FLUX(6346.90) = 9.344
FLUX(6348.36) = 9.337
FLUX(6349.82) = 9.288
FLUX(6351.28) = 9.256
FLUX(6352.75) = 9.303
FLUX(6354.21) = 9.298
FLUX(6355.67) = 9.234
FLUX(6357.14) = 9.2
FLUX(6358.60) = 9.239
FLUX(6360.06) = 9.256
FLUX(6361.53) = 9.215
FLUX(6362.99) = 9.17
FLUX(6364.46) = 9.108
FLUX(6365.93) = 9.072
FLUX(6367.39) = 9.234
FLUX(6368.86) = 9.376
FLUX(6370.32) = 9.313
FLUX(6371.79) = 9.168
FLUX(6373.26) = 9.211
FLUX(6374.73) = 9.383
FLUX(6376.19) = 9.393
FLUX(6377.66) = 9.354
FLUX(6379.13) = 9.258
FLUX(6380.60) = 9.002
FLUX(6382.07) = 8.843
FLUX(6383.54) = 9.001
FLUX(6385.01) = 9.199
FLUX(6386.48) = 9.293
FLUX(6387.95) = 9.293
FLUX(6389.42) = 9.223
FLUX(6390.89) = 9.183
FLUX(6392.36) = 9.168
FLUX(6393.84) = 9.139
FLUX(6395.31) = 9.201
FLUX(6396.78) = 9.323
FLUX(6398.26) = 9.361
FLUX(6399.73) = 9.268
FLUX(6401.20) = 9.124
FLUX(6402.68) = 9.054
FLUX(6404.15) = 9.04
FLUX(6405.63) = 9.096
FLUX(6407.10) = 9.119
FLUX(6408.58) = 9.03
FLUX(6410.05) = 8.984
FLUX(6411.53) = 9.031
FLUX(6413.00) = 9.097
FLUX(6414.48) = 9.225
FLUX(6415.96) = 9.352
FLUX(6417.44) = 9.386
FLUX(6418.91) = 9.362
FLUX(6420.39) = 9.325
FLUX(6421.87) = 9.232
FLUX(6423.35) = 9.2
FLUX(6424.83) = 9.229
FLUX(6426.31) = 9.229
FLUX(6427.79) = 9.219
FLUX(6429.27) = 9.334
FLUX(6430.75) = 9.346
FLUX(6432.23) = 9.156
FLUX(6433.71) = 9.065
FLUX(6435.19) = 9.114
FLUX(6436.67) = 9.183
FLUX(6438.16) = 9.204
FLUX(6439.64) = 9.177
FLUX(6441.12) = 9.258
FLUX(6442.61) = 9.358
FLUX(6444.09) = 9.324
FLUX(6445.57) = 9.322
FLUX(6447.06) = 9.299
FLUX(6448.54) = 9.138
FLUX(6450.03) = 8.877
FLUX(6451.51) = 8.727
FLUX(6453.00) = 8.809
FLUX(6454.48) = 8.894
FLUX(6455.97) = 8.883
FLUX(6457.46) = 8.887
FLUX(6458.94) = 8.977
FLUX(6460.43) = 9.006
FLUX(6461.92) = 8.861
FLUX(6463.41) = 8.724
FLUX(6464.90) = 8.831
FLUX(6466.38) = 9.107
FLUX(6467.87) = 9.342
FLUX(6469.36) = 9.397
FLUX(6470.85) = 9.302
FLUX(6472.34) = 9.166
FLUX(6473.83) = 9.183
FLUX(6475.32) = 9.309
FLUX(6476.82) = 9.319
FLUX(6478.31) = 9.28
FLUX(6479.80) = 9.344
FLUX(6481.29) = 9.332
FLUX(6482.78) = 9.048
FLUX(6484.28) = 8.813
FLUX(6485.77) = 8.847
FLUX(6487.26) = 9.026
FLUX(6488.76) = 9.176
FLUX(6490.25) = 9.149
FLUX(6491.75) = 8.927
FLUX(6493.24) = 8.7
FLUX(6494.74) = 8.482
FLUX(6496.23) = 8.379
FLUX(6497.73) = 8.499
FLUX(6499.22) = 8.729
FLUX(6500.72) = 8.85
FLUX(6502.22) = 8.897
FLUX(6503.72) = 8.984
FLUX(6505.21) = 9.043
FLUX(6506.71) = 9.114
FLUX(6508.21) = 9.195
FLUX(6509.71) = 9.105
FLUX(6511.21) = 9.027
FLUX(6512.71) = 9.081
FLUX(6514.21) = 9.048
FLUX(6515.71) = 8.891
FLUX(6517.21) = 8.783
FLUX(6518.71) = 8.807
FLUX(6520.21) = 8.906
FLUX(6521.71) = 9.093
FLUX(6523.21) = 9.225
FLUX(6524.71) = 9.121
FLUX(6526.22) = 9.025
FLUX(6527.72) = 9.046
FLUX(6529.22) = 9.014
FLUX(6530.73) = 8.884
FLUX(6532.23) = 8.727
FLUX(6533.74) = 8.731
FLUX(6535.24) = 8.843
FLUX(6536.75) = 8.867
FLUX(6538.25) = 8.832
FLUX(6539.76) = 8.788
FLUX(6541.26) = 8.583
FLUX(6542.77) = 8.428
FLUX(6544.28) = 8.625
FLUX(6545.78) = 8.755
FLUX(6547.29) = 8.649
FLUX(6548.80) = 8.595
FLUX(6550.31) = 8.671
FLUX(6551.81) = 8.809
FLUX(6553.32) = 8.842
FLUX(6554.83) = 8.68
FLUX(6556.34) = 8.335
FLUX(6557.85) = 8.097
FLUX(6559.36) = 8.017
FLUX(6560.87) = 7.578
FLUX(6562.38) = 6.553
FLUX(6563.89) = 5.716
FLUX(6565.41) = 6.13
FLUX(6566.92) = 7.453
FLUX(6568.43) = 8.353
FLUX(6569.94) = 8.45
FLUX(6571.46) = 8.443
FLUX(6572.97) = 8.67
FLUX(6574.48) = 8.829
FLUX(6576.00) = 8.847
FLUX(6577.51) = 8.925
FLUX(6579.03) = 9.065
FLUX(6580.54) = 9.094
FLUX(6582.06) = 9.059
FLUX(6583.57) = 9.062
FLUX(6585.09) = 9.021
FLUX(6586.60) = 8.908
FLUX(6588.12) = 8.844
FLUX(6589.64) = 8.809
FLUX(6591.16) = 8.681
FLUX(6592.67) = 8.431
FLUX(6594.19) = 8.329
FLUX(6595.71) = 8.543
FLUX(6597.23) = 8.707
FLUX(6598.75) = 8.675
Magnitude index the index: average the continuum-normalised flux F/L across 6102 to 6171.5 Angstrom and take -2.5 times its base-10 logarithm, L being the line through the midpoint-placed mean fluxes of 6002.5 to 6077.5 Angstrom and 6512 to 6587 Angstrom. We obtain 0.02 mag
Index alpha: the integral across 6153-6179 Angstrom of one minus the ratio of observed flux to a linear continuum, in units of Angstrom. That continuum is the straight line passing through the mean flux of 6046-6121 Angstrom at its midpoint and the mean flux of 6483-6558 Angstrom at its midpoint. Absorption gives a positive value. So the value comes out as 0.9 Angstrom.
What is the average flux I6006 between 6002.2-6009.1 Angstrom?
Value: 10.2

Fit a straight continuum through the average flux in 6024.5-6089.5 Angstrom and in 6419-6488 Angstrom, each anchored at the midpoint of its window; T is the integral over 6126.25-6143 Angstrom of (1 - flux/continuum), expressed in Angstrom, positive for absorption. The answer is 0.5 Angstrom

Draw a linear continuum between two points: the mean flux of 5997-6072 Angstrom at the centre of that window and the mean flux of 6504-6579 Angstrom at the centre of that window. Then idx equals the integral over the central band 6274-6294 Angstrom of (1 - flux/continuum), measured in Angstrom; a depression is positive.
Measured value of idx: -0.46 Angstrom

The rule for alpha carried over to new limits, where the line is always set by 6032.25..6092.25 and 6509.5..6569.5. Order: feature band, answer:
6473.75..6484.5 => -0.7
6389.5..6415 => -0.6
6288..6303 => -0.3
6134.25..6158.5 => 0.4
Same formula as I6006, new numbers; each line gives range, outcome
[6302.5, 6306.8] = 8.93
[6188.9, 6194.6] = 9.61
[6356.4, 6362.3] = 9.23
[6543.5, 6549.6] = 8.65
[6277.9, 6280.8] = 9.33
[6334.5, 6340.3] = 9.22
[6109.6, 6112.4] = 9.88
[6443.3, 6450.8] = 9.2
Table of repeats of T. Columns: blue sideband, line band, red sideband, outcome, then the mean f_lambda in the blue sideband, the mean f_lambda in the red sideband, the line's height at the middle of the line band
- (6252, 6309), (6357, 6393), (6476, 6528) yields 0.0 Angstrom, 9.38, 8.98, 9.21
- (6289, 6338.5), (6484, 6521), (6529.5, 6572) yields -1.9 Angstrom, 9.28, 8.27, 8.48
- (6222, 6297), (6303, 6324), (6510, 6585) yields 0.3 Angstrom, 9.48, 8.58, 9.31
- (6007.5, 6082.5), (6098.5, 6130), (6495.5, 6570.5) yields 0.1 Angstrom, 9.95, 8.58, 9.75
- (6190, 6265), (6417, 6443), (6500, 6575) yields -1.0 Angstrom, 9.52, 8.58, 8.91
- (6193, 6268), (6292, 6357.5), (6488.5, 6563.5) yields 0.0 Angstrom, 9.52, 8.73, 9.27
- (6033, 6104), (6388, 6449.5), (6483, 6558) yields -0.8 Angstrom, 9.92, 8.84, 9.08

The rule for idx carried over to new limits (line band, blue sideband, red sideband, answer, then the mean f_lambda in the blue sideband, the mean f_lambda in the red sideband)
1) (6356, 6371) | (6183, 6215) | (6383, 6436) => 0.1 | 9.69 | 9.2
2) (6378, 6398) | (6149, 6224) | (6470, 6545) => 0.0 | 9.52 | 8.95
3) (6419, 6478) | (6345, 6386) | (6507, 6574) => -1.6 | 9.23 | 8.54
